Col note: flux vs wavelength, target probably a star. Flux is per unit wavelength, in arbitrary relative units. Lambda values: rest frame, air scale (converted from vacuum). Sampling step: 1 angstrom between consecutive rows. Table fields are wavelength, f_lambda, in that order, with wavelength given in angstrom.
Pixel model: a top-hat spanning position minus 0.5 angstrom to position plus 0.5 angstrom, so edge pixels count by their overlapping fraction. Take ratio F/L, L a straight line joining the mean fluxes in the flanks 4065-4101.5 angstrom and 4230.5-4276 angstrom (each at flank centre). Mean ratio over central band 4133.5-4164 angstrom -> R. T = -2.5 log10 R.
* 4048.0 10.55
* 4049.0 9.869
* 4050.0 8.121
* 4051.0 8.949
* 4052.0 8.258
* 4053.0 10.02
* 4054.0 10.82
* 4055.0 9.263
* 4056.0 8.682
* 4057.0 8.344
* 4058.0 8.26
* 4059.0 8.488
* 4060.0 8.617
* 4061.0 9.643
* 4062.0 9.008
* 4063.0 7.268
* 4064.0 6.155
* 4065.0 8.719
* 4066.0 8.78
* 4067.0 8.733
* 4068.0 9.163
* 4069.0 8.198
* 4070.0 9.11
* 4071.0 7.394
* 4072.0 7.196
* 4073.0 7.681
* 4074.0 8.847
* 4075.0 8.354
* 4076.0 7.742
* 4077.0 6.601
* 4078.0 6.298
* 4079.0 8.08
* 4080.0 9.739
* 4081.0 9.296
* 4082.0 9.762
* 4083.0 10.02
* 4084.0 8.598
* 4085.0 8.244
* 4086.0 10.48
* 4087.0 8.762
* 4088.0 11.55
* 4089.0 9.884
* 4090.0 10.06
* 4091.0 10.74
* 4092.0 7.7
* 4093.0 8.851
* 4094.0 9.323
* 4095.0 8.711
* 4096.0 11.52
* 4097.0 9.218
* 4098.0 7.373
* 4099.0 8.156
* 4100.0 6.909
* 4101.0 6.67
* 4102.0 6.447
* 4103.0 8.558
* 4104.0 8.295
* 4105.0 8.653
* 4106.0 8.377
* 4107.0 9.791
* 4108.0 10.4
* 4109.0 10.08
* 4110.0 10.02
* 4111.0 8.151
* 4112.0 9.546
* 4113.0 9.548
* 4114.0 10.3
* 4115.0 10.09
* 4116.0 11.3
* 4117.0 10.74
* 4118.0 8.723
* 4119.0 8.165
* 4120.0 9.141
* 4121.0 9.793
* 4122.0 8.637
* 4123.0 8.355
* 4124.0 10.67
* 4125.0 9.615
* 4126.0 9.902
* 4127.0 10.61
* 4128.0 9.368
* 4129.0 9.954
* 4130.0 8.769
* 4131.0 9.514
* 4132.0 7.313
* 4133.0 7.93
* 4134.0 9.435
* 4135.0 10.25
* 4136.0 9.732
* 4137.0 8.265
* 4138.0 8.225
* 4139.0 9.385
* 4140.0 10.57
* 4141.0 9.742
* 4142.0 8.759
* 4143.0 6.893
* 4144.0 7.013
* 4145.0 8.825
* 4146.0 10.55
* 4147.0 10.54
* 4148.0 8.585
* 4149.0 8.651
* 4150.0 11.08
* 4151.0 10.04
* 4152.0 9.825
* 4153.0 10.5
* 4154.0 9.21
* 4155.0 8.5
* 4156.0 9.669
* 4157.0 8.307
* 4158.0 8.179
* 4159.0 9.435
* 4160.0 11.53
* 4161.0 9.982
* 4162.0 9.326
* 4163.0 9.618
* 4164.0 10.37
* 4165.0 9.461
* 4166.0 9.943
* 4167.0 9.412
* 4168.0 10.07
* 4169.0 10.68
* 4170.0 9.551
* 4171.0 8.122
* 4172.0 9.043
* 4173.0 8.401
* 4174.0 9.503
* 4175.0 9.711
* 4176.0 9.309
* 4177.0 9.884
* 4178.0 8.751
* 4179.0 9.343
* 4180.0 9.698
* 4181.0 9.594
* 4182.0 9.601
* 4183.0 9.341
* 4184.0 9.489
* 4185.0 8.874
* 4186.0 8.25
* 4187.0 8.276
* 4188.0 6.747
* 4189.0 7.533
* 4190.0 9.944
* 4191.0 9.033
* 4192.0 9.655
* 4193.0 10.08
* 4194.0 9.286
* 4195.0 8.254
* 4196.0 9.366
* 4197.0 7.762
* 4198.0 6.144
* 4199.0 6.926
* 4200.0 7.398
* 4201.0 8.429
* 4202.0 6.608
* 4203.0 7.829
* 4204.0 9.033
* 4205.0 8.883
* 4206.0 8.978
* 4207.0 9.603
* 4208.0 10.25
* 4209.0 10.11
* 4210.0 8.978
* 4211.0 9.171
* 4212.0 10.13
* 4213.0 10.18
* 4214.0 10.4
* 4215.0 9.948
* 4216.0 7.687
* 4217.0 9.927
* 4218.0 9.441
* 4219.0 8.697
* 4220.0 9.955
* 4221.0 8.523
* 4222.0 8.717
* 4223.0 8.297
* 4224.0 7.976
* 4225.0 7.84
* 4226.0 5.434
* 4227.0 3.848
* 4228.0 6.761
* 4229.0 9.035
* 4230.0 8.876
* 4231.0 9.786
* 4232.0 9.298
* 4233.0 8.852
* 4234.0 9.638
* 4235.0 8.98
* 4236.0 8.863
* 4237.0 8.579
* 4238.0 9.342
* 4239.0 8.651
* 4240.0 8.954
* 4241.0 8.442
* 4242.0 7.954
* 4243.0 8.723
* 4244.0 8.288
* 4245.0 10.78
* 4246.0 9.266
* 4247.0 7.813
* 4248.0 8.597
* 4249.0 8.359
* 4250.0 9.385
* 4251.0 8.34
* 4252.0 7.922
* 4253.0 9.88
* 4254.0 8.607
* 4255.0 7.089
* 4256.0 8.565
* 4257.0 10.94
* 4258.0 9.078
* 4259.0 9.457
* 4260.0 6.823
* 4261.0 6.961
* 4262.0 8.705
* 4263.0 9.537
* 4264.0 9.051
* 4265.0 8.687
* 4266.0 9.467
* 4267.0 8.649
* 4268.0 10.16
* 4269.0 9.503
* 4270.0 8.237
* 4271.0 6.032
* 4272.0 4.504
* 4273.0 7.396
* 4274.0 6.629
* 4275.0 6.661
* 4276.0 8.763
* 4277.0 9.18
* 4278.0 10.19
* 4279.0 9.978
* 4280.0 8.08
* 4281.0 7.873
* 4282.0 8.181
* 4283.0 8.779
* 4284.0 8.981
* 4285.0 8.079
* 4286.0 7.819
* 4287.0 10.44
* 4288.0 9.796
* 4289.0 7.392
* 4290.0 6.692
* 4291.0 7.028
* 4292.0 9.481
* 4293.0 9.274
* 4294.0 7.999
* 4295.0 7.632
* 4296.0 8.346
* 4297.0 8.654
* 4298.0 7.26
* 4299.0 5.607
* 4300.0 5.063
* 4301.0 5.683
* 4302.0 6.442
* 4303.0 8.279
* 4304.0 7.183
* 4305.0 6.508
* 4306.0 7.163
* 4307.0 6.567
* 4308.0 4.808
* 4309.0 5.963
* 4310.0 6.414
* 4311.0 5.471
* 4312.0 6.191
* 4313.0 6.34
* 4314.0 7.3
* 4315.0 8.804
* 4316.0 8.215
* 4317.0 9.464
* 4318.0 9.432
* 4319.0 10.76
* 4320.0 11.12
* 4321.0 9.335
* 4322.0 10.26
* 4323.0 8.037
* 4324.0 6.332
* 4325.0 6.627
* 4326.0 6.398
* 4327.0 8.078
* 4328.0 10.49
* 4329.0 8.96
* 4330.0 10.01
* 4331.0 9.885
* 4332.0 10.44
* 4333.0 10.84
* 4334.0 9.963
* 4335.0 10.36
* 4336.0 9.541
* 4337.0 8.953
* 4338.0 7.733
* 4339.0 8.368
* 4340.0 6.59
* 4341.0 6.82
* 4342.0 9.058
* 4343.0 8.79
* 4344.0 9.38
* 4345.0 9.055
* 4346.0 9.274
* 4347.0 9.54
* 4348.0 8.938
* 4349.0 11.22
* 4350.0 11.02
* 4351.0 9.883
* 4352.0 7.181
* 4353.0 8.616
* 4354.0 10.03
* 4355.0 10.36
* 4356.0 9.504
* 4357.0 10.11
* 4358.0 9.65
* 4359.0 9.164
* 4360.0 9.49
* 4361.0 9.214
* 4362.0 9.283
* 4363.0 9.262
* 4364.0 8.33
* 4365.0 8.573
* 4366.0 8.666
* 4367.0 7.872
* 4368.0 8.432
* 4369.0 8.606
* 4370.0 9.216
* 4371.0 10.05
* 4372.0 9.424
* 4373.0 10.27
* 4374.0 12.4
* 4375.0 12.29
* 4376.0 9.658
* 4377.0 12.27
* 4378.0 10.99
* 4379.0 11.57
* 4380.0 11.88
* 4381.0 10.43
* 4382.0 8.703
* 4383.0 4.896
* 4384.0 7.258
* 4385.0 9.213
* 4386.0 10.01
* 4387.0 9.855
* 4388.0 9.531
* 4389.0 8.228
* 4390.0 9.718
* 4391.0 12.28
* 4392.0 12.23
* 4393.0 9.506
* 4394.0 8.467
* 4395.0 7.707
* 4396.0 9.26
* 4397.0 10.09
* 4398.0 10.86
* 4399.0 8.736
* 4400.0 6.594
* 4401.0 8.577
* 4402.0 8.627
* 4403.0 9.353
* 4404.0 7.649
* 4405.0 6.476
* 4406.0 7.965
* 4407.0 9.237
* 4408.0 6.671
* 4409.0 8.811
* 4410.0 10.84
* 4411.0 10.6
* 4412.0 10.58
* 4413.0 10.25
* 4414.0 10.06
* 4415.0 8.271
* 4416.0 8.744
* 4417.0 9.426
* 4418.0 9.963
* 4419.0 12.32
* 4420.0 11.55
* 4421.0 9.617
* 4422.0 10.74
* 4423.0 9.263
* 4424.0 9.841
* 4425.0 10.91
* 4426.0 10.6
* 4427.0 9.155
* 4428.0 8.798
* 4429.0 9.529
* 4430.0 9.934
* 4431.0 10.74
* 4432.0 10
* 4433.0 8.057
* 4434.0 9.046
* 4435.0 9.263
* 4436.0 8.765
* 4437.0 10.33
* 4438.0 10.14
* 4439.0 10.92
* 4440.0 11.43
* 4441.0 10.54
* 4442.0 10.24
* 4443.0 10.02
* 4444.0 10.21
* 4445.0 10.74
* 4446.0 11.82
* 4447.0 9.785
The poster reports -0.086 mag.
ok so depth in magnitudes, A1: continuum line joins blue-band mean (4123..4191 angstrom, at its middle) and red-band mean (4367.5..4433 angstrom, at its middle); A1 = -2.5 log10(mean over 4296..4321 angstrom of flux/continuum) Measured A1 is 0.28 mag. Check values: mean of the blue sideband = 9.29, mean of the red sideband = 9.61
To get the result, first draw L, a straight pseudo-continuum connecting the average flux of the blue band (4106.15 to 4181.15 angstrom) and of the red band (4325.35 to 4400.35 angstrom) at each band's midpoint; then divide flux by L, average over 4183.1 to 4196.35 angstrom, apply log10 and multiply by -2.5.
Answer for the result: 0.07 mag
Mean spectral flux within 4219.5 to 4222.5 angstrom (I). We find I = 9.06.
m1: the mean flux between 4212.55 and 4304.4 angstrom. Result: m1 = 8.38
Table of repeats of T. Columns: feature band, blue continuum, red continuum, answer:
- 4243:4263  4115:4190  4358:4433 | 0.08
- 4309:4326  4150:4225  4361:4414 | 0.16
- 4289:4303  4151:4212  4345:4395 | 0.27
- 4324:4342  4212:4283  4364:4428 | 0.04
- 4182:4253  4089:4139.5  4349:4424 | 0.07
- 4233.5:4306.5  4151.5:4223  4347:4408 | 0.12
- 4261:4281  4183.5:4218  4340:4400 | 0.09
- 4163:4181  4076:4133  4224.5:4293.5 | -0.08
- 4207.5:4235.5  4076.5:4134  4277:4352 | -0.02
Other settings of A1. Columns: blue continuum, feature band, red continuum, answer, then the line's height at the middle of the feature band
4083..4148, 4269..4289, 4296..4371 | 0.058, 8.65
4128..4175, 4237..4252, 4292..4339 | -0.017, 8.61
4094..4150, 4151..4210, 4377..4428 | 0.014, 9.2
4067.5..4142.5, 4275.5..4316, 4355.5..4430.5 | 0.218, 9.36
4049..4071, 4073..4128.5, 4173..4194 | -0.031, 8.83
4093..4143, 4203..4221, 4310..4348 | -0.057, 8.93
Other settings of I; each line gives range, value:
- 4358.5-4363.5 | 9.28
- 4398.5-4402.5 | 8.13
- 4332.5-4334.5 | 10.4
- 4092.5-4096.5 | 9.6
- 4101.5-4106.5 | 8.07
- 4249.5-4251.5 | 8.86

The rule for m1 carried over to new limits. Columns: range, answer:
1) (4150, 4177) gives 9.56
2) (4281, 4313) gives 7.38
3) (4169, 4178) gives 9.25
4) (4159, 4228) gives 8.93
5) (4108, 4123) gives 9.57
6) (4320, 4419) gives 9.29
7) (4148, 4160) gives 9.45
